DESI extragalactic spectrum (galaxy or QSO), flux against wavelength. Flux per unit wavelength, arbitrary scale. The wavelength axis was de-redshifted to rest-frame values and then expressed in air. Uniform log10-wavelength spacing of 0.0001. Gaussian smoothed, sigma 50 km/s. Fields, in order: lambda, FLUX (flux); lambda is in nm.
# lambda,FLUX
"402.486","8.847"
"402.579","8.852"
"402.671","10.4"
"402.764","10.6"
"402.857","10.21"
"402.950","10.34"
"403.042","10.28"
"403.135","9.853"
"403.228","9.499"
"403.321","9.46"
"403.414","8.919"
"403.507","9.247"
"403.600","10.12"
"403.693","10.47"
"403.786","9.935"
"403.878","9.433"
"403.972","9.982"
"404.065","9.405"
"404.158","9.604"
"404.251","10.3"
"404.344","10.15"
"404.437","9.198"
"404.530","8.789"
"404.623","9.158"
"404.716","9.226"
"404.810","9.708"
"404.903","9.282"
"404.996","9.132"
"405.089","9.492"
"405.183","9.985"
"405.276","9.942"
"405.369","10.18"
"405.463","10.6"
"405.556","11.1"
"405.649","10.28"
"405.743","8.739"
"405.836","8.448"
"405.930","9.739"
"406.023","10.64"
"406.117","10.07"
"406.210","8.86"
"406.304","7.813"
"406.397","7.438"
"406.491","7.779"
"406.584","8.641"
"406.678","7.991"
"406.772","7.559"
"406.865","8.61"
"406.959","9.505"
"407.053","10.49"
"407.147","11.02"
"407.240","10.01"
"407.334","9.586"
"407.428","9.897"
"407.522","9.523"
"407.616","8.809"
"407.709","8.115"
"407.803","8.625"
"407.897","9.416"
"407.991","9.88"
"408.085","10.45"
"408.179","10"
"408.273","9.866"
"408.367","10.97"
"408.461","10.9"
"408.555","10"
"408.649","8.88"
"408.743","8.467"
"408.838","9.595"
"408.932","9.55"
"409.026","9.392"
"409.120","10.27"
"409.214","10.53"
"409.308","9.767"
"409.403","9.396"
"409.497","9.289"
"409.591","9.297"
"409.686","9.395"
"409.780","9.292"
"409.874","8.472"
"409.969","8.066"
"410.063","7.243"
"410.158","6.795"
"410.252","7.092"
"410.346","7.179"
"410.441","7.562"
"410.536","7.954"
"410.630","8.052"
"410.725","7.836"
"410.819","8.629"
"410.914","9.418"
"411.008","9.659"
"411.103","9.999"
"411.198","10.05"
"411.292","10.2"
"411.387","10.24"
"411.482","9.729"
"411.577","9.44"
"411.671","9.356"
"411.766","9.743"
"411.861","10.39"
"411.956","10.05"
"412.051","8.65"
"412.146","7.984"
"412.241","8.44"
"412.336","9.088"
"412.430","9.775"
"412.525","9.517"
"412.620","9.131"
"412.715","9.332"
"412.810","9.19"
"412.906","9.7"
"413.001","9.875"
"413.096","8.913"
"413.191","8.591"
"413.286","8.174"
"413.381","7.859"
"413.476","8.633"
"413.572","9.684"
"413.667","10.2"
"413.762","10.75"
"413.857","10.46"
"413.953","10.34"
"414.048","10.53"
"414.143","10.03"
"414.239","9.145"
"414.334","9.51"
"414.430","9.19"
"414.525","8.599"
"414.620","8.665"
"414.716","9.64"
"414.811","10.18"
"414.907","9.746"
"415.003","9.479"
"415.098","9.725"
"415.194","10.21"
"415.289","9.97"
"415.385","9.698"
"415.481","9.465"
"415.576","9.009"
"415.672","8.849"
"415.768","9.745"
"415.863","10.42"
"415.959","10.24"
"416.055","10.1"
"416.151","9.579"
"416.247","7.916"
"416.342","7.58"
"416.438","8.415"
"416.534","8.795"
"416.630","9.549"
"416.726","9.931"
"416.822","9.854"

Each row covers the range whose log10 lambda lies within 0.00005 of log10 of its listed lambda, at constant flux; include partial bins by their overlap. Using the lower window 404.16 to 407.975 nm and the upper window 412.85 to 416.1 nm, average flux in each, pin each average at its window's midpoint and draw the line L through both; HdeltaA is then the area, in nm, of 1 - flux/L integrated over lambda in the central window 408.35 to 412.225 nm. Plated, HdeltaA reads 0.14 nm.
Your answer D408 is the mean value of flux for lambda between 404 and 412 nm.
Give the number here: 9.31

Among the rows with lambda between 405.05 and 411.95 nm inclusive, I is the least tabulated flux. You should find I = 6.795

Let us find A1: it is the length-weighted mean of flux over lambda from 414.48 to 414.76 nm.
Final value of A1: 8.96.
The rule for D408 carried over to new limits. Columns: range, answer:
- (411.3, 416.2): 9.51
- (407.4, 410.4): 9.19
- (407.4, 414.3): 9.27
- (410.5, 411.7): 9.29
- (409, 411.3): 8.81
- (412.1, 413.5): 8.96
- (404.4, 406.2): 9.66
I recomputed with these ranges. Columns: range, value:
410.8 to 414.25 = 7.859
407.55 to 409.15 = 8.115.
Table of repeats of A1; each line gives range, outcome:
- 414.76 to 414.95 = 9.96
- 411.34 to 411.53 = 9.96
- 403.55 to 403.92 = 10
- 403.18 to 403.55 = 9.27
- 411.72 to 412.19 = 9.36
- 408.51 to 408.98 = 9.29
